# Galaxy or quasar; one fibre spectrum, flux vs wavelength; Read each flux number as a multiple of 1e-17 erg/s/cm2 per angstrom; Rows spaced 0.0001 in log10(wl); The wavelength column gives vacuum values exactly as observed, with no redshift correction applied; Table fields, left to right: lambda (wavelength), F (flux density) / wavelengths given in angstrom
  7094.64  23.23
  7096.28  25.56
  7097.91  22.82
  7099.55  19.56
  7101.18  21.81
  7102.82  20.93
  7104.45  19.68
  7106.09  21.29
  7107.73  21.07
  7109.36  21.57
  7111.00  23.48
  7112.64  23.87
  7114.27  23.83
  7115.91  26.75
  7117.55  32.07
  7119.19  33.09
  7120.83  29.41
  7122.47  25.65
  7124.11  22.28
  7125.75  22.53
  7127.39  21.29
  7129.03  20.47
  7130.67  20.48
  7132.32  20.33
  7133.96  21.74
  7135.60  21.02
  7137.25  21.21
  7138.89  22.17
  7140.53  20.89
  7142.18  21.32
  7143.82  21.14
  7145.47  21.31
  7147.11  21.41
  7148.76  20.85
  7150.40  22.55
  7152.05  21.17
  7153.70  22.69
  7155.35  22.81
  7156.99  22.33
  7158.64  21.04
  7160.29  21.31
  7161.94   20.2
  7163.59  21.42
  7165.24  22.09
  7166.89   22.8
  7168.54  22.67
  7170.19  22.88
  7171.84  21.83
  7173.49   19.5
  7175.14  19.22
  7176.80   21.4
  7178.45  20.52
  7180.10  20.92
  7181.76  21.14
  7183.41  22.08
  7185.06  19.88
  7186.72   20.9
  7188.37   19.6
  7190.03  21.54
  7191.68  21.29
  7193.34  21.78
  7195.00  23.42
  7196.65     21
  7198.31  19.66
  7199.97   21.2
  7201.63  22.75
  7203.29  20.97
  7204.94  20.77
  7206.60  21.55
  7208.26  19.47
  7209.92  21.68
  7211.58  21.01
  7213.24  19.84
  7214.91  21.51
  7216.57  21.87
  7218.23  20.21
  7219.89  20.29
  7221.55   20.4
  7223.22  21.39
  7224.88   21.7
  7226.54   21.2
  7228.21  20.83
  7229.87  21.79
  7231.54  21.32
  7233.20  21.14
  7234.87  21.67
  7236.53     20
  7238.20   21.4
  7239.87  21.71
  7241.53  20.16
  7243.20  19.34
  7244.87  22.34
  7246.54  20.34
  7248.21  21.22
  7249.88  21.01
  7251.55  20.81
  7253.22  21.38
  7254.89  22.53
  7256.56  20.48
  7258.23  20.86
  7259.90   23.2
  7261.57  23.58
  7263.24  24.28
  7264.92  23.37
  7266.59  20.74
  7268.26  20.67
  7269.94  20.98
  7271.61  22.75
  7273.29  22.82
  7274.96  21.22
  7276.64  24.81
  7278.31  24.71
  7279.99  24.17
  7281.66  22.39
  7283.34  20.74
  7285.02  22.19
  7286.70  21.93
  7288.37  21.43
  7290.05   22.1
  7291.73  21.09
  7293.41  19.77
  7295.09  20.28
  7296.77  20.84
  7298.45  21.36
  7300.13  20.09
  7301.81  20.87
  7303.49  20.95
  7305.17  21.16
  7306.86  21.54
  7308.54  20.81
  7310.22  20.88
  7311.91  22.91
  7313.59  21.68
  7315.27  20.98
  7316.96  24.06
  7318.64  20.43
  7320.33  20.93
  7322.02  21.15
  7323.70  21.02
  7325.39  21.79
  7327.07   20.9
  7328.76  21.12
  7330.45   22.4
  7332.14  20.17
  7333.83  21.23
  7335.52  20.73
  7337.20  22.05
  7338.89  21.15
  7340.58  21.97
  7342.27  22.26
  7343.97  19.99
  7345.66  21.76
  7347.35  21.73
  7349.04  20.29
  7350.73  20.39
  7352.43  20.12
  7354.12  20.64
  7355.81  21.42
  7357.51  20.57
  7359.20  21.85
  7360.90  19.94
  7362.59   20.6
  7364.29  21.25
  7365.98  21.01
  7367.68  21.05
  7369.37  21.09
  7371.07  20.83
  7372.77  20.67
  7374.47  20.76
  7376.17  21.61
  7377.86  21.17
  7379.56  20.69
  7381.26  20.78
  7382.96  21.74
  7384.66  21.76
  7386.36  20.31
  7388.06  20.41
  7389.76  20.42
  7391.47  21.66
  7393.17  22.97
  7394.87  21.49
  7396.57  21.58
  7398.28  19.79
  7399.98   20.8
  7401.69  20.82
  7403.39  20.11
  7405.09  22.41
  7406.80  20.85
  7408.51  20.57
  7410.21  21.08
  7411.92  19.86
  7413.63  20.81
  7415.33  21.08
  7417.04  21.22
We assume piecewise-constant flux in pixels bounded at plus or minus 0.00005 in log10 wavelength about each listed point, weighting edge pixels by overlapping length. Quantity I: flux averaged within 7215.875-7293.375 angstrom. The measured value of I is 21.6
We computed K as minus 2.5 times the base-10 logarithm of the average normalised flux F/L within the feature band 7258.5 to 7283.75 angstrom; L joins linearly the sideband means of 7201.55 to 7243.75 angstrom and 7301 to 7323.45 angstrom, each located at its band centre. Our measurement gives -0.07 mag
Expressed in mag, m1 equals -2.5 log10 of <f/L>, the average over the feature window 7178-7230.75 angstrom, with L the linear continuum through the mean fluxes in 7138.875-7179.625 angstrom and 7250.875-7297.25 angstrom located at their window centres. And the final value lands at 0.03 mag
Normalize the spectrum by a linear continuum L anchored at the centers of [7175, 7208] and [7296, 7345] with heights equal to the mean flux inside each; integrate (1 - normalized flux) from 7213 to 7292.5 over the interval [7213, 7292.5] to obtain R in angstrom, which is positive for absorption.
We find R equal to -1.7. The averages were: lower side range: 21.1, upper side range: 21.3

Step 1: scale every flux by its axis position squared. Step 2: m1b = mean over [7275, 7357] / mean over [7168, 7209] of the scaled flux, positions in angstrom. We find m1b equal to 1.1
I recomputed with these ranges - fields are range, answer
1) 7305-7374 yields 21.2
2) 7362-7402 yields 21.1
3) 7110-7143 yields 23.7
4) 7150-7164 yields 21.7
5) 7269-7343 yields 21.6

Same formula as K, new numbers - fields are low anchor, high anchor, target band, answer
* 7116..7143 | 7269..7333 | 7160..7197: 0.09 mag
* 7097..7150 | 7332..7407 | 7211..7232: 0.05 mag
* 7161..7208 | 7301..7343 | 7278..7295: -0.03 mag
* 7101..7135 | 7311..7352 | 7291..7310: 0.04 mag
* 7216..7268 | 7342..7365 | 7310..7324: -0.03 mag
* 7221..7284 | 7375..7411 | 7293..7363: 0.01 mag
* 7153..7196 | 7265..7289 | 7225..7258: 0.05 mag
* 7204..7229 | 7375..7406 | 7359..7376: 0.01 mag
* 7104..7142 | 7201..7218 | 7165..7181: 0.03 mag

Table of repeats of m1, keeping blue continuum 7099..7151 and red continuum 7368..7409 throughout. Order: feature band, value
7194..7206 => 0.042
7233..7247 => 0.056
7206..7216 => 0.068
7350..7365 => 0.027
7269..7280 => -0.057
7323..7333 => 0.011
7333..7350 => 0.002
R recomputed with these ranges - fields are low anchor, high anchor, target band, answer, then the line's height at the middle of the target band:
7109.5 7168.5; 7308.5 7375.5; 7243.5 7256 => 0.37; 21.9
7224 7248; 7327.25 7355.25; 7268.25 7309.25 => -1.15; 21.1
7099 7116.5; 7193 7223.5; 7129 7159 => 0.43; 21.8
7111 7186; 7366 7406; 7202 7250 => 2.14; 22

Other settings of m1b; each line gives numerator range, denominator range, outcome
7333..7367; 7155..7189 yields 1.04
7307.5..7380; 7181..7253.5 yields 1.04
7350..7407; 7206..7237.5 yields 1.04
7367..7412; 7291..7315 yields 1.02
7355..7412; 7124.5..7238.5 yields 1.05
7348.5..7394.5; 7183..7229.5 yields 1.04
